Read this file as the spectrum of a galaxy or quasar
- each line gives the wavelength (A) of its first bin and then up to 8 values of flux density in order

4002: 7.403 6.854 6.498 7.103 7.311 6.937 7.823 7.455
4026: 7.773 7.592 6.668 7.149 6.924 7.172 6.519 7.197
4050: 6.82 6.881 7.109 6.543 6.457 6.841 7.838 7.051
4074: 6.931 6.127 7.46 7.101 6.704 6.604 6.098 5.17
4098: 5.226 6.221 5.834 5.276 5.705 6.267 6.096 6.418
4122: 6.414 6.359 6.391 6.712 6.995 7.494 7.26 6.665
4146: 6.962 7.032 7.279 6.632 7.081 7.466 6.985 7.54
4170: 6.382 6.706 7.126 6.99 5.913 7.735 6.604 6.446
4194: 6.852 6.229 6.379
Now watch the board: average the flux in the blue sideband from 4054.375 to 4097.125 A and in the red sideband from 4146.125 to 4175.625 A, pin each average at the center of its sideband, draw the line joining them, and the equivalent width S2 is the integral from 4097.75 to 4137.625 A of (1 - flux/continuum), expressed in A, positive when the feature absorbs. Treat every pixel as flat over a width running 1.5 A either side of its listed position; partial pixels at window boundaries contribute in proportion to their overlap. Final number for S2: 3.5 A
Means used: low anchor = 6.7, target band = 6.25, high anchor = 7.01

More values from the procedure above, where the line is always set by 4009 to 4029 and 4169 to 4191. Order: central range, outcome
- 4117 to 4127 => 0.87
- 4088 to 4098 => 1.82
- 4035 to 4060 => 1.25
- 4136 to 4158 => -0.46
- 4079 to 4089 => 0.20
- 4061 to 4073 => 0.23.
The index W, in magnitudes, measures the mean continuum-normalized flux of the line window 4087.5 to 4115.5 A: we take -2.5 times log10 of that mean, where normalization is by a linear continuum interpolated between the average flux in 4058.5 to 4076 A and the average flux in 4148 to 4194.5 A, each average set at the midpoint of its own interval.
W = 0.19 mag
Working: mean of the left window 6.94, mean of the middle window 5.83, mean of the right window 6.92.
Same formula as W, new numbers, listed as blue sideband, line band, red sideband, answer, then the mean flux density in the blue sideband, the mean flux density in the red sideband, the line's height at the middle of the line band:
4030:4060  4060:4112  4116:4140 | 0.07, 6.92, 6.68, 6.8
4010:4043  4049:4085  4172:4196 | 0.03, 7.26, 6.79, 7.13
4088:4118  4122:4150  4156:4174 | -0.06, 5.85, 7.02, 6.47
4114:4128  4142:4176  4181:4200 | -0.08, 6.33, 6.63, 6.49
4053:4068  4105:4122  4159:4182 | 0.15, 6.86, 6.96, 6.91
